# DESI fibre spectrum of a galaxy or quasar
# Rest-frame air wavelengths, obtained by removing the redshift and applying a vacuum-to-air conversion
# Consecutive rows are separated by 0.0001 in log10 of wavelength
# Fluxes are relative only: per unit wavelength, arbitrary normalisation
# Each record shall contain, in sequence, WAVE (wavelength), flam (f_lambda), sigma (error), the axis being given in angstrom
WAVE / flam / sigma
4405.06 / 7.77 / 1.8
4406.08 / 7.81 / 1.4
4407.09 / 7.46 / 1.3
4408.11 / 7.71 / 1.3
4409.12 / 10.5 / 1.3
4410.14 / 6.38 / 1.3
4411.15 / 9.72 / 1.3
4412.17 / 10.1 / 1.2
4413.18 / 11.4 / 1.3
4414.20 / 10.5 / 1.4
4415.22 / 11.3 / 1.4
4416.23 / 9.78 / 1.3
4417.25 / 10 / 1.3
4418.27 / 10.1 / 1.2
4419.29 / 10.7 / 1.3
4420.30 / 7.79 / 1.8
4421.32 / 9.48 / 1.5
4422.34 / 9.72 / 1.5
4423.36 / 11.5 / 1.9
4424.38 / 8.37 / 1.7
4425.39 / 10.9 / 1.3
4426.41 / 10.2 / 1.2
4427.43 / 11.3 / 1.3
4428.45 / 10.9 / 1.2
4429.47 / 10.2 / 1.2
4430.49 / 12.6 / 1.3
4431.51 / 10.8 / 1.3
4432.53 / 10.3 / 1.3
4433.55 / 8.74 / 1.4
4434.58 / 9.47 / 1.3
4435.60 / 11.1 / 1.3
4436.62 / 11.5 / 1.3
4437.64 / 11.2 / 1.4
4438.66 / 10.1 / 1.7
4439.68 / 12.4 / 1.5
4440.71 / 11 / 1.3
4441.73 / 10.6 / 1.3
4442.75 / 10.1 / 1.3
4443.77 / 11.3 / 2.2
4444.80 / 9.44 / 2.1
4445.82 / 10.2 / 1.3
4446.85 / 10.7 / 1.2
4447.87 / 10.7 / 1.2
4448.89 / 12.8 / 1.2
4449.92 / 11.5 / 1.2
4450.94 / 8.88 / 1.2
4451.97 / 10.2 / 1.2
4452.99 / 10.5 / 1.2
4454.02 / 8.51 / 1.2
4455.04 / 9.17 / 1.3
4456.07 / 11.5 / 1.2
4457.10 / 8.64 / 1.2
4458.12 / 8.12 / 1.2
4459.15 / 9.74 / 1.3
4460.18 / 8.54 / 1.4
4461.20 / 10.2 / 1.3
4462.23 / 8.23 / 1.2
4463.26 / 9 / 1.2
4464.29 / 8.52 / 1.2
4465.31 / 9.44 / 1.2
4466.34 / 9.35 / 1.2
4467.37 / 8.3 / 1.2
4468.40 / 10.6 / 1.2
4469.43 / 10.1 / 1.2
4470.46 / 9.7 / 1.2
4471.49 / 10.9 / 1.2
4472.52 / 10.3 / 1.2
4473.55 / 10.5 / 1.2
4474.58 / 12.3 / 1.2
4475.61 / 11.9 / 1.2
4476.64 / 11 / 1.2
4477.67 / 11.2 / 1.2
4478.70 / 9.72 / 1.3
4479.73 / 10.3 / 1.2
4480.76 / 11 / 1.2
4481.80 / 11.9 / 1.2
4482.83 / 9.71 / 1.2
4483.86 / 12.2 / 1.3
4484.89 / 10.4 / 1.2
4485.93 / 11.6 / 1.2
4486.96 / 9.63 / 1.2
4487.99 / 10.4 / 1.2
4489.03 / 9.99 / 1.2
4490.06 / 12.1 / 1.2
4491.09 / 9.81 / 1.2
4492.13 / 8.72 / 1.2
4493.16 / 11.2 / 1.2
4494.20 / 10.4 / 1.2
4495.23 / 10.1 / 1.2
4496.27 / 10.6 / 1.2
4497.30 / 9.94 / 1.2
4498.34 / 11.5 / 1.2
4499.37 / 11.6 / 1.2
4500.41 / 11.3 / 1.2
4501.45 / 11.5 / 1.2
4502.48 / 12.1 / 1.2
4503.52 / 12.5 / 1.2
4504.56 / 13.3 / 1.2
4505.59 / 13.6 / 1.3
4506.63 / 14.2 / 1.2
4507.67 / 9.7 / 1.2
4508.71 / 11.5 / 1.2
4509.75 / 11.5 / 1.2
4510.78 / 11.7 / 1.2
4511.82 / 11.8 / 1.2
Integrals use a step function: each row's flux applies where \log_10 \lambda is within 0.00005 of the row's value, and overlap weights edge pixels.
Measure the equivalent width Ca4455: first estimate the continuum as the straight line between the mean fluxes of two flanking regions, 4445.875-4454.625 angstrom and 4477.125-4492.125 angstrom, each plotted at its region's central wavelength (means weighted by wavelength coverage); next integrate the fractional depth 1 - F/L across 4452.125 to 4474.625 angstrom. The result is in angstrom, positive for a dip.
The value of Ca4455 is 2.0 angstrom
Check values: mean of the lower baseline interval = 10.4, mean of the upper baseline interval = 10.6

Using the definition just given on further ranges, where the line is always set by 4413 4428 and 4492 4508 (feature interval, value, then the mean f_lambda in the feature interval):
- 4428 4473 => 2.2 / 10.1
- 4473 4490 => 0.4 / 10.9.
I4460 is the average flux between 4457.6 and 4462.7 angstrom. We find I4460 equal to 8.98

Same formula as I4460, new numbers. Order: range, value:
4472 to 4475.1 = 11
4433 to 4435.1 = 9.11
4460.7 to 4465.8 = 9.07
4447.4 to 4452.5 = 10.8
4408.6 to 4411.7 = 8.88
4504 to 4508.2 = 12.7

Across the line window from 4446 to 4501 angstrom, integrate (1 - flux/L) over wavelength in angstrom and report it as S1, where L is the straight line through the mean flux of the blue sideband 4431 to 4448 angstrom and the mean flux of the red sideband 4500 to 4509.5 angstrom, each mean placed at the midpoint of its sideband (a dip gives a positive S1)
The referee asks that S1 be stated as 5.37 angstrom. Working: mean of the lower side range 10.6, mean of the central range 10.3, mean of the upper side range 12.2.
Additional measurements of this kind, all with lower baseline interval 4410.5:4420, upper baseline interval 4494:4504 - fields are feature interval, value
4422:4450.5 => -0.5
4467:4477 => 0.3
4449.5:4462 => 1.3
